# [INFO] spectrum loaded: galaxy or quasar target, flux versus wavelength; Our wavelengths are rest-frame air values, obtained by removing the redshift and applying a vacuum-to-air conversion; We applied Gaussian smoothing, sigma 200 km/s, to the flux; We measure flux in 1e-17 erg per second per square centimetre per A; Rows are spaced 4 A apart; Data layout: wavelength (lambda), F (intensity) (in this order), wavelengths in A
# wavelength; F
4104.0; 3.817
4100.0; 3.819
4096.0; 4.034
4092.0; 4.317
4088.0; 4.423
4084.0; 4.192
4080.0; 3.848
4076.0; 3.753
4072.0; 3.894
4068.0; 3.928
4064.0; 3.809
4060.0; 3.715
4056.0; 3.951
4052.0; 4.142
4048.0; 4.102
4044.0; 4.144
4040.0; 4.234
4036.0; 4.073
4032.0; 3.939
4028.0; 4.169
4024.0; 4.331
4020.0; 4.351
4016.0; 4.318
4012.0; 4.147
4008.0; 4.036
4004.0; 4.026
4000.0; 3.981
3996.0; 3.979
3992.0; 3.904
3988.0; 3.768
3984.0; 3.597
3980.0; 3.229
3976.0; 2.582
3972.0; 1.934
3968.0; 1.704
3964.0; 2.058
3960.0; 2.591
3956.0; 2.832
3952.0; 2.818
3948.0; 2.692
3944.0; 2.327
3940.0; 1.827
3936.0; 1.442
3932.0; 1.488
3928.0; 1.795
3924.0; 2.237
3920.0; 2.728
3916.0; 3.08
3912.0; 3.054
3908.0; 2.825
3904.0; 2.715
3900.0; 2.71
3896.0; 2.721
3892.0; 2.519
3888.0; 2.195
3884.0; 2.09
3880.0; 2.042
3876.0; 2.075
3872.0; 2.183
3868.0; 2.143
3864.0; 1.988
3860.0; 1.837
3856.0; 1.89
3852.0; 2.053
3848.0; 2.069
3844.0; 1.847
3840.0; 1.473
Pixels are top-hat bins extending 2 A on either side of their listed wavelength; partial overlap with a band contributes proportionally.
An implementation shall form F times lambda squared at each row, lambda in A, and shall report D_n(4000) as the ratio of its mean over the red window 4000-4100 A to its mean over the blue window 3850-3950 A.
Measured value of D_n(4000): 1.9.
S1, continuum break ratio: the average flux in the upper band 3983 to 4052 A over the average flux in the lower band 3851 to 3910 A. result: 1.8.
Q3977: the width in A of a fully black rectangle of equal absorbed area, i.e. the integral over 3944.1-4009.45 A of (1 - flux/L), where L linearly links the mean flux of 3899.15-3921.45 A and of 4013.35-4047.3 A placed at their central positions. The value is 9.9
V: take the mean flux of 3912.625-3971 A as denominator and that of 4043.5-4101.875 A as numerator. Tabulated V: 1.8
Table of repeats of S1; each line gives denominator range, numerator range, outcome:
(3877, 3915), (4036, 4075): 1.57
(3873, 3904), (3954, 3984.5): 1.07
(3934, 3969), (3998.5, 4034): 1.83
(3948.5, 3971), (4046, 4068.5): 1.64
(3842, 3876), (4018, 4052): 2.08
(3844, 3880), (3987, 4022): 2.01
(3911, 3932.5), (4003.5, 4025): 1.73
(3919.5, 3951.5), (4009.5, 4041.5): 2.02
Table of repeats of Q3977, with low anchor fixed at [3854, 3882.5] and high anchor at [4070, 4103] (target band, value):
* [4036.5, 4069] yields -2.6 A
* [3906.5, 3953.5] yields 4.1 A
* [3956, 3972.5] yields 4.1 A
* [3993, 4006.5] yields -3.2 A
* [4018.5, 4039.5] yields -4.0 A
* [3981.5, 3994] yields -2.5 A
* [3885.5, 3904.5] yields -2.3 A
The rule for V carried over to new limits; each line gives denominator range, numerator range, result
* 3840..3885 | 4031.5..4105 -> 2.01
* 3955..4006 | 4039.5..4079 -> 1.28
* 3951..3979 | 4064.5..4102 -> 1.69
